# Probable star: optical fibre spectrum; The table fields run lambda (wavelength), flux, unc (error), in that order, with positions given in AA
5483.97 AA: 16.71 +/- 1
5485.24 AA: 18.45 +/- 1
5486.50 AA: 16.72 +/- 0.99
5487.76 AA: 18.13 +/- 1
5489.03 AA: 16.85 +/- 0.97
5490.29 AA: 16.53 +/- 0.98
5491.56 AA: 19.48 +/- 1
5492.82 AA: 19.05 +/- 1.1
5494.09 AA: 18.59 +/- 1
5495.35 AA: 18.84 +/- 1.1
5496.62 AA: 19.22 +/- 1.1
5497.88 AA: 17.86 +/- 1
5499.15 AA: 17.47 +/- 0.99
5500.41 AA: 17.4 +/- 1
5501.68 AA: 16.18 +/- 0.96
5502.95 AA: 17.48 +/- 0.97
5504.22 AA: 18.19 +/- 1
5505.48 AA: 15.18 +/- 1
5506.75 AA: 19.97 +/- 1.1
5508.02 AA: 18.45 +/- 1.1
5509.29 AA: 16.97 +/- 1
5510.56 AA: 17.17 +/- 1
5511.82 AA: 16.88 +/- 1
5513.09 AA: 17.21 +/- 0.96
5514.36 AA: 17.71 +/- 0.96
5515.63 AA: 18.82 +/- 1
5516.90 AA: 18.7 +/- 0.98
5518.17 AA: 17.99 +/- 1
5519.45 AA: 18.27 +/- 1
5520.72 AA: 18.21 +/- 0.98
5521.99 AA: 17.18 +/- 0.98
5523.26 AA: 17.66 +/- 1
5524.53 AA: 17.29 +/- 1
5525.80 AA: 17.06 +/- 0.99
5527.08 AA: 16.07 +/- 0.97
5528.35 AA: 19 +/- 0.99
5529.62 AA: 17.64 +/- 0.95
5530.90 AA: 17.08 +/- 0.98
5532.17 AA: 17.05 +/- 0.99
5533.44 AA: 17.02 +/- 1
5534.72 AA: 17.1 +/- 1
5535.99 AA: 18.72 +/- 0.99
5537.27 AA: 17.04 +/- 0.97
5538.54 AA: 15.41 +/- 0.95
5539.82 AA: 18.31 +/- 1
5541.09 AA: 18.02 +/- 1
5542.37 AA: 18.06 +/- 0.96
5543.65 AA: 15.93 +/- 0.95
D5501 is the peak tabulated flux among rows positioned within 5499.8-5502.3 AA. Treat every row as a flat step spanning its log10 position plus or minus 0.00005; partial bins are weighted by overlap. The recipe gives 17.4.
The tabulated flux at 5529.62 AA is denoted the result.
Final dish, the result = 17.64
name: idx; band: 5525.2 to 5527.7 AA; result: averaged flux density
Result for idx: 16.5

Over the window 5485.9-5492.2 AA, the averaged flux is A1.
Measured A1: 17.5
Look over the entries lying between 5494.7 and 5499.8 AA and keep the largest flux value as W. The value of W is 19.22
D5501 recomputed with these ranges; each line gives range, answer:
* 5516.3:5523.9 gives 18.7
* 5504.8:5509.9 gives 19.97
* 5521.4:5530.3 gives 19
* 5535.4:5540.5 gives 18.72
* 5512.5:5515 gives 17.71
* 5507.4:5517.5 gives 18.82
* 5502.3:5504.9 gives 18.19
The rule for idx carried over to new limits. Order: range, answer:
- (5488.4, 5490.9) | 16.7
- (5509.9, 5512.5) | 17.1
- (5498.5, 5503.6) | 17.1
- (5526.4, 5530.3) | 17.5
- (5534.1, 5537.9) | 17.6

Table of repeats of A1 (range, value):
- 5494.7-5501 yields 18.2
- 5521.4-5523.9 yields 17.4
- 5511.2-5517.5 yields 17.9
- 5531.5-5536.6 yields 17.5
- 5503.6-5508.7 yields 17.9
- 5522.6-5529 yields 17.4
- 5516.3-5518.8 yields 18.3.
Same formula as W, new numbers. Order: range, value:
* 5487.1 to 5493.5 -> 19.48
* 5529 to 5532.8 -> 17.64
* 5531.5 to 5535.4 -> 17.1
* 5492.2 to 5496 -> 19.05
